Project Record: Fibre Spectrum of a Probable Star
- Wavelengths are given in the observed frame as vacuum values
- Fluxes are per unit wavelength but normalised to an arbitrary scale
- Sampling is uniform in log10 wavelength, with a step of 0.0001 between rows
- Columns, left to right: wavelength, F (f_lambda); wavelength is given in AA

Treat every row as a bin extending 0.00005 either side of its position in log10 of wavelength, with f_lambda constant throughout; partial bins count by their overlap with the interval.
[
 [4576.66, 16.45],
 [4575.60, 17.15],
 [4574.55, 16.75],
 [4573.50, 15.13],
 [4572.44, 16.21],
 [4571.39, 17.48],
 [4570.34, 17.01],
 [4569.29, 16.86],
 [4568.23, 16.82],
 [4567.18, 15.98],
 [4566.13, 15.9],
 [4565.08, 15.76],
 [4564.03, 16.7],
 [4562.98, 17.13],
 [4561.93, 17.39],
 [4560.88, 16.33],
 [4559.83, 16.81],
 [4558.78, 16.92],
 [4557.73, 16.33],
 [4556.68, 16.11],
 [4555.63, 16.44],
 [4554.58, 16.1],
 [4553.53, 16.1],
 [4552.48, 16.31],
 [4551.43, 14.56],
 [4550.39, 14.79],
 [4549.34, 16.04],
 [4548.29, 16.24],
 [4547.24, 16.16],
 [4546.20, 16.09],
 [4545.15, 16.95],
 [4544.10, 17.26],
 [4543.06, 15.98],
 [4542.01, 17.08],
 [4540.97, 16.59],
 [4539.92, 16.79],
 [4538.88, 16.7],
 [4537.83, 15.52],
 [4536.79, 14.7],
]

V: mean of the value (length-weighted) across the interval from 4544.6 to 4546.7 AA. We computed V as 16.5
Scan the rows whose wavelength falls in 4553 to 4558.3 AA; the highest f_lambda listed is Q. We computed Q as 16.44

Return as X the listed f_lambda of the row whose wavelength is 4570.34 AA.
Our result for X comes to 17.01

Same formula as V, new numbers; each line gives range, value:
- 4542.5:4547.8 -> 16.5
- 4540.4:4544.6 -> 16.7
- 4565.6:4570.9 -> 16.5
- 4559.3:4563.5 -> 16.9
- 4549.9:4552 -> 14.7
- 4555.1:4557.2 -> 16.3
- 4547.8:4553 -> 15.6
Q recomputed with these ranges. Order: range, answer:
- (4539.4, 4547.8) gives 17.26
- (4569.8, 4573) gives 17.48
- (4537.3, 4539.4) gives 16.7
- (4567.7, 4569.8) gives 16.86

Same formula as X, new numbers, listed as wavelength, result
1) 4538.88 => 16.7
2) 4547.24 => 16.16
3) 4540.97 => 16.59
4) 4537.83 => 15.52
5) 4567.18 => 15.98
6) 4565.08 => 15.76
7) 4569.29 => 16.86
